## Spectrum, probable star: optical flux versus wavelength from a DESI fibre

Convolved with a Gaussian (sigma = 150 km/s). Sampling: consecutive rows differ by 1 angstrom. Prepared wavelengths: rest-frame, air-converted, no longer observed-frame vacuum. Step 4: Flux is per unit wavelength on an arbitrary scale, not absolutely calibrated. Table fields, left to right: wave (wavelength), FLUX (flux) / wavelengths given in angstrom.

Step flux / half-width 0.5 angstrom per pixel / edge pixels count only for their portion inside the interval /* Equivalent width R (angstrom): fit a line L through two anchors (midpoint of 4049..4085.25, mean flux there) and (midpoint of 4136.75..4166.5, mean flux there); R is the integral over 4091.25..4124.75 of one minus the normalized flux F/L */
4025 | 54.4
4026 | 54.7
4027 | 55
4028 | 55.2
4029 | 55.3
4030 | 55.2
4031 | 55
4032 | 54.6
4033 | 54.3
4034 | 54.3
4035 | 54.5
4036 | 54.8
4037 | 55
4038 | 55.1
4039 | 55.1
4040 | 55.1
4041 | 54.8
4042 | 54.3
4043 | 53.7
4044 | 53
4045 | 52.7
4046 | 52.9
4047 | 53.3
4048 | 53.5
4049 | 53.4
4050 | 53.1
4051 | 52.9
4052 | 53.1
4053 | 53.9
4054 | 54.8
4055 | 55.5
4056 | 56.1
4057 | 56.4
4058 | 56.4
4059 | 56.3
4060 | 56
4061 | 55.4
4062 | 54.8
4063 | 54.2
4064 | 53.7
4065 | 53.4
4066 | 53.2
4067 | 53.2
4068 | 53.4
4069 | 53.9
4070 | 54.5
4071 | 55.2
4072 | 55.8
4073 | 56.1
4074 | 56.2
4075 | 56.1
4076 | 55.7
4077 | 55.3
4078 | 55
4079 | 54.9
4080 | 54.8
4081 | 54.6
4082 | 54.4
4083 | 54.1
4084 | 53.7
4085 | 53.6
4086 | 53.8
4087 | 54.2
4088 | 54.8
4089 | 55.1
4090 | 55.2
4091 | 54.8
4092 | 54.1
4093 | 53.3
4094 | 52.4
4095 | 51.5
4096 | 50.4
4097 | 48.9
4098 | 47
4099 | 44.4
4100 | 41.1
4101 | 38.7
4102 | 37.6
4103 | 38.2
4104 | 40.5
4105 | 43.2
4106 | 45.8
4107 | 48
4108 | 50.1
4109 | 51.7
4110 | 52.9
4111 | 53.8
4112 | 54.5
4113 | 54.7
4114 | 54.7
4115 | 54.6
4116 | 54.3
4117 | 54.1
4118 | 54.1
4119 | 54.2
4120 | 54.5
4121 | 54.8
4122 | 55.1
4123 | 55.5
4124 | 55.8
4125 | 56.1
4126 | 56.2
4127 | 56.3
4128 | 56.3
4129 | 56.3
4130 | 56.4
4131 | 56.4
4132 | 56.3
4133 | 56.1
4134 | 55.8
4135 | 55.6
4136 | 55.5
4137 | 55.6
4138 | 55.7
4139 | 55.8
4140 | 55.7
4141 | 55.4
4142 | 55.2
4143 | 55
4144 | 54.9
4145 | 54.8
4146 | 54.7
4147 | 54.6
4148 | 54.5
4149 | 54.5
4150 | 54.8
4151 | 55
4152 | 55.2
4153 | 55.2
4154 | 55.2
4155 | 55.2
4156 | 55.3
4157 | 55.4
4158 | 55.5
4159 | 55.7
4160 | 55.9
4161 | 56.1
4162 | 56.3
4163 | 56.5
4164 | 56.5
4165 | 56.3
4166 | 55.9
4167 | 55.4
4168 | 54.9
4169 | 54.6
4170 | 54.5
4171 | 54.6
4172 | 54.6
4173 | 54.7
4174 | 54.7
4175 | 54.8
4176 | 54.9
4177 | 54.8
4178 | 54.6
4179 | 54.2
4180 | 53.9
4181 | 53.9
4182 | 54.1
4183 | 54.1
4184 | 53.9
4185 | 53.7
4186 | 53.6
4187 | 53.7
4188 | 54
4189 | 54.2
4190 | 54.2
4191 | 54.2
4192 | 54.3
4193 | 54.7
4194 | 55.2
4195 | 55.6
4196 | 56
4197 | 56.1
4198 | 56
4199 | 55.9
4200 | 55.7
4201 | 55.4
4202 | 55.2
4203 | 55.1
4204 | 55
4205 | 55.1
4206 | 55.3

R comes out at 2.9 angstrom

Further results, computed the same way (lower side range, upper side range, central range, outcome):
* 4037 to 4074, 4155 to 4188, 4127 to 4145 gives -0.3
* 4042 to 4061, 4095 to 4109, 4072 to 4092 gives -2.6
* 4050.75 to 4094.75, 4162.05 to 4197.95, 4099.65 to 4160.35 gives 1.6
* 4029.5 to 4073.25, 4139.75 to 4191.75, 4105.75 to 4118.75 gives 0.5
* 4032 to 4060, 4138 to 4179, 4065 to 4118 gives 2.8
